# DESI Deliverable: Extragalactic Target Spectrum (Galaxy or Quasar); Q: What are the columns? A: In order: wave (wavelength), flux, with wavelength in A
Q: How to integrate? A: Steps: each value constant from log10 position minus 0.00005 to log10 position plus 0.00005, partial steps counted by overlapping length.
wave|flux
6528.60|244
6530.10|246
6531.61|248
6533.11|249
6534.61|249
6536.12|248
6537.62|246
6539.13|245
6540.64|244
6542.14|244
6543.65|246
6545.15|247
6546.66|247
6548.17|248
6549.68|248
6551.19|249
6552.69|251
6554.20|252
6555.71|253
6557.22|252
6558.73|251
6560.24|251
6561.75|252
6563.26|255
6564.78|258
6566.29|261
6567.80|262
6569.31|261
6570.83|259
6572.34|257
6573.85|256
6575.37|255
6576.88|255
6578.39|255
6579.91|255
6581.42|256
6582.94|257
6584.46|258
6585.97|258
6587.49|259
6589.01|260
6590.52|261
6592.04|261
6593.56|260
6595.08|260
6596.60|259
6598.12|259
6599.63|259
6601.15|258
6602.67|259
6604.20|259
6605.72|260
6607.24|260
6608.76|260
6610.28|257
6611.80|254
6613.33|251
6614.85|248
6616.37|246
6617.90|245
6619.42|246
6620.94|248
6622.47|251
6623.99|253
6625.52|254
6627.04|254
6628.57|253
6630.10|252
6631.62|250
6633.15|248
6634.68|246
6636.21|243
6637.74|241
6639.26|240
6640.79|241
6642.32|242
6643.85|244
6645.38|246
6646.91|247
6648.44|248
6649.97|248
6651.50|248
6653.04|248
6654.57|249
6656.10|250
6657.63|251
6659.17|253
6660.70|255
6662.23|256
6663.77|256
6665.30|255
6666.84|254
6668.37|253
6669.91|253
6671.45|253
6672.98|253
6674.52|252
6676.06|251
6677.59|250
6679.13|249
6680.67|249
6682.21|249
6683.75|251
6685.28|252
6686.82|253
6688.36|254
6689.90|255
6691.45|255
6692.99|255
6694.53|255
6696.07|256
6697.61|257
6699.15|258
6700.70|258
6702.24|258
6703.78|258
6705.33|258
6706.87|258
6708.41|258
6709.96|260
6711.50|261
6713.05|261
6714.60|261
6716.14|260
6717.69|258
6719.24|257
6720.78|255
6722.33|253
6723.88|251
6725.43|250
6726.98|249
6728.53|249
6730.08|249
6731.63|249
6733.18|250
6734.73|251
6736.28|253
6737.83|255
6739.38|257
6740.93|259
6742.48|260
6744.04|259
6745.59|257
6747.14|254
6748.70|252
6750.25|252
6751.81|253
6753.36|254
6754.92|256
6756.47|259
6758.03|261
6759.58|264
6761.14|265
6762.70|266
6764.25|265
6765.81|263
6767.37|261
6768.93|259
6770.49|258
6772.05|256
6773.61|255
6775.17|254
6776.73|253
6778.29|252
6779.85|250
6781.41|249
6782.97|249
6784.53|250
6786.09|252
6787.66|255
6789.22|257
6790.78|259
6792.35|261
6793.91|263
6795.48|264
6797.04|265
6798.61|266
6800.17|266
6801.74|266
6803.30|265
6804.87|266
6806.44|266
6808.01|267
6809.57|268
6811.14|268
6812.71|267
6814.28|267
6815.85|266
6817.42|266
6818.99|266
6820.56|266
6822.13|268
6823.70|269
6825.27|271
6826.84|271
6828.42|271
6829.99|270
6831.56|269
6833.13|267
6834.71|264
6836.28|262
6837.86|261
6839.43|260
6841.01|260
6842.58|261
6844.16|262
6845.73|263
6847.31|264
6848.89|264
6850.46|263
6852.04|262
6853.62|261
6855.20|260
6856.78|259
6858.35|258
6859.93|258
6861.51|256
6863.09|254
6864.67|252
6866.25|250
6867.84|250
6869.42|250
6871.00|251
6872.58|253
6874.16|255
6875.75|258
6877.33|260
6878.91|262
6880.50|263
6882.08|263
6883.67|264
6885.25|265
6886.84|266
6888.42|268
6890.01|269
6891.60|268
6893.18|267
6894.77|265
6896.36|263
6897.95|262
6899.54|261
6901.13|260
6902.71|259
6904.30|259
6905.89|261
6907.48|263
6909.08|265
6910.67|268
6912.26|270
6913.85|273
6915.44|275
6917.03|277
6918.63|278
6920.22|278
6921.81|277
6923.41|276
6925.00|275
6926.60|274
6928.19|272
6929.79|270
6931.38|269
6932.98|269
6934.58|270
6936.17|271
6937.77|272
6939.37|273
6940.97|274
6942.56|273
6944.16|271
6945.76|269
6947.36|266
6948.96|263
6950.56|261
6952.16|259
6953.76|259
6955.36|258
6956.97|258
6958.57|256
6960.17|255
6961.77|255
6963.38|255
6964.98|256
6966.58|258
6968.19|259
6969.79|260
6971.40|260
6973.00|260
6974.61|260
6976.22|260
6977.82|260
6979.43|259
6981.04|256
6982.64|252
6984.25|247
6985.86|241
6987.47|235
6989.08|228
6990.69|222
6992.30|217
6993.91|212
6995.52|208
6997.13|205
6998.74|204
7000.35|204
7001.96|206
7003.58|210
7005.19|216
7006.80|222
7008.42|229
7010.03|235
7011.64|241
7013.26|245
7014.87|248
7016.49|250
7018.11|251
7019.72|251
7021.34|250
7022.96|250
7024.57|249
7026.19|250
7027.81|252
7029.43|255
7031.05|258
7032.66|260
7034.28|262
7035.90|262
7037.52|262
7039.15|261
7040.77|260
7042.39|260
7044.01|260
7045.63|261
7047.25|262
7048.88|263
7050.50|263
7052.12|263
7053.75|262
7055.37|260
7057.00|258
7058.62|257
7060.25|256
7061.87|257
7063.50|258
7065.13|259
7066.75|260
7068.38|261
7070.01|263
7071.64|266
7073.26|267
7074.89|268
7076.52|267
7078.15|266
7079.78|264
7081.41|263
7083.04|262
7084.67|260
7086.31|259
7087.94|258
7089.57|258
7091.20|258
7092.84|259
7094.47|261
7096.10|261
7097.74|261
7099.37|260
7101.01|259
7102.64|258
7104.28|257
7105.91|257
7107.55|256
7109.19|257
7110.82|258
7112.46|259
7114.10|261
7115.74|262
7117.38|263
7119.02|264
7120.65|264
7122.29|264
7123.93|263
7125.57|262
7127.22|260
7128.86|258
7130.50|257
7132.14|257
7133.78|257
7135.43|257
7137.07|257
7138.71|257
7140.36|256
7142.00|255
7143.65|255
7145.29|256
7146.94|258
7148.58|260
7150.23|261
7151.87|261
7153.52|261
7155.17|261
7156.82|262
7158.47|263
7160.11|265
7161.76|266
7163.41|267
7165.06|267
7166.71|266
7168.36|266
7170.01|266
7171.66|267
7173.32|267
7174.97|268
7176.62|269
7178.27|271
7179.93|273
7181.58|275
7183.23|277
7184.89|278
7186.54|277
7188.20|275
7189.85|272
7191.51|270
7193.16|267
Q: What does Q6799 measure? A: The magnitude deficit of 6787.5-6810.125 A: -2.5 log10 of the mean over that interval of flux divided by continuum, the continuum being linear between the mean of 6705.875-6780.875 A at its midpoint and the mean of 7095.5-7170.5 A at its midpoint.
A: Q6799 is -0.03 mag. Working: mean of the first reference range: 256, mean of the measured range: 264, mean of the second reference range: 260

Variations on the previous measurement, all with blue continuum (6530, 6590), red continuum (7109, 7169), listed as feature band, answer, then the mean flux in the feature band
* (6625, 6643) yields 0.029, 247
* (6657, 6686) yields 0.008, 252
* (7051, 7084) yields -0.009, 262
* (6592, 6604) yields -0.025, 259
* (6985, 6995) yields 0.149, 225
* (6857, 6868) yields 0.010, 255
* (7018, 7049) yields 0.009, 257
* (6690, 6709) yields -0.010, 257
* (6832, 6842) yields -0.025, 263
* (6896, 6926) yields -0.045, 269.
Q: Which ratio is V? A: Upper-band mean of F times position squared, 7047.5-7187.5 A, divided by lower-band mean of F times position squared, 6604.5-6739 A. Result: 1.18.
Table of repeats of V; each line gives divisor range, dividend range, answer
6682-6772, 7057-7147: 1.13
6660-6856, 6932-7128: 1.06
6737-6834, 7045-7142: 1.09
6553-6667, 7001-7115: 1.15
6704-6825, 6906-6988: 1.08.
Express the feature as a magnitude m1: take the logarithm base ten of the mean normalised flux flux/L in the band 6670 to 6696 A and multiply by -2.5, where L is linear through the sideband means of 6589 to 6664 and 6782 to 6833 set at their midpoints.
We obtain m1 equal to 0.01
